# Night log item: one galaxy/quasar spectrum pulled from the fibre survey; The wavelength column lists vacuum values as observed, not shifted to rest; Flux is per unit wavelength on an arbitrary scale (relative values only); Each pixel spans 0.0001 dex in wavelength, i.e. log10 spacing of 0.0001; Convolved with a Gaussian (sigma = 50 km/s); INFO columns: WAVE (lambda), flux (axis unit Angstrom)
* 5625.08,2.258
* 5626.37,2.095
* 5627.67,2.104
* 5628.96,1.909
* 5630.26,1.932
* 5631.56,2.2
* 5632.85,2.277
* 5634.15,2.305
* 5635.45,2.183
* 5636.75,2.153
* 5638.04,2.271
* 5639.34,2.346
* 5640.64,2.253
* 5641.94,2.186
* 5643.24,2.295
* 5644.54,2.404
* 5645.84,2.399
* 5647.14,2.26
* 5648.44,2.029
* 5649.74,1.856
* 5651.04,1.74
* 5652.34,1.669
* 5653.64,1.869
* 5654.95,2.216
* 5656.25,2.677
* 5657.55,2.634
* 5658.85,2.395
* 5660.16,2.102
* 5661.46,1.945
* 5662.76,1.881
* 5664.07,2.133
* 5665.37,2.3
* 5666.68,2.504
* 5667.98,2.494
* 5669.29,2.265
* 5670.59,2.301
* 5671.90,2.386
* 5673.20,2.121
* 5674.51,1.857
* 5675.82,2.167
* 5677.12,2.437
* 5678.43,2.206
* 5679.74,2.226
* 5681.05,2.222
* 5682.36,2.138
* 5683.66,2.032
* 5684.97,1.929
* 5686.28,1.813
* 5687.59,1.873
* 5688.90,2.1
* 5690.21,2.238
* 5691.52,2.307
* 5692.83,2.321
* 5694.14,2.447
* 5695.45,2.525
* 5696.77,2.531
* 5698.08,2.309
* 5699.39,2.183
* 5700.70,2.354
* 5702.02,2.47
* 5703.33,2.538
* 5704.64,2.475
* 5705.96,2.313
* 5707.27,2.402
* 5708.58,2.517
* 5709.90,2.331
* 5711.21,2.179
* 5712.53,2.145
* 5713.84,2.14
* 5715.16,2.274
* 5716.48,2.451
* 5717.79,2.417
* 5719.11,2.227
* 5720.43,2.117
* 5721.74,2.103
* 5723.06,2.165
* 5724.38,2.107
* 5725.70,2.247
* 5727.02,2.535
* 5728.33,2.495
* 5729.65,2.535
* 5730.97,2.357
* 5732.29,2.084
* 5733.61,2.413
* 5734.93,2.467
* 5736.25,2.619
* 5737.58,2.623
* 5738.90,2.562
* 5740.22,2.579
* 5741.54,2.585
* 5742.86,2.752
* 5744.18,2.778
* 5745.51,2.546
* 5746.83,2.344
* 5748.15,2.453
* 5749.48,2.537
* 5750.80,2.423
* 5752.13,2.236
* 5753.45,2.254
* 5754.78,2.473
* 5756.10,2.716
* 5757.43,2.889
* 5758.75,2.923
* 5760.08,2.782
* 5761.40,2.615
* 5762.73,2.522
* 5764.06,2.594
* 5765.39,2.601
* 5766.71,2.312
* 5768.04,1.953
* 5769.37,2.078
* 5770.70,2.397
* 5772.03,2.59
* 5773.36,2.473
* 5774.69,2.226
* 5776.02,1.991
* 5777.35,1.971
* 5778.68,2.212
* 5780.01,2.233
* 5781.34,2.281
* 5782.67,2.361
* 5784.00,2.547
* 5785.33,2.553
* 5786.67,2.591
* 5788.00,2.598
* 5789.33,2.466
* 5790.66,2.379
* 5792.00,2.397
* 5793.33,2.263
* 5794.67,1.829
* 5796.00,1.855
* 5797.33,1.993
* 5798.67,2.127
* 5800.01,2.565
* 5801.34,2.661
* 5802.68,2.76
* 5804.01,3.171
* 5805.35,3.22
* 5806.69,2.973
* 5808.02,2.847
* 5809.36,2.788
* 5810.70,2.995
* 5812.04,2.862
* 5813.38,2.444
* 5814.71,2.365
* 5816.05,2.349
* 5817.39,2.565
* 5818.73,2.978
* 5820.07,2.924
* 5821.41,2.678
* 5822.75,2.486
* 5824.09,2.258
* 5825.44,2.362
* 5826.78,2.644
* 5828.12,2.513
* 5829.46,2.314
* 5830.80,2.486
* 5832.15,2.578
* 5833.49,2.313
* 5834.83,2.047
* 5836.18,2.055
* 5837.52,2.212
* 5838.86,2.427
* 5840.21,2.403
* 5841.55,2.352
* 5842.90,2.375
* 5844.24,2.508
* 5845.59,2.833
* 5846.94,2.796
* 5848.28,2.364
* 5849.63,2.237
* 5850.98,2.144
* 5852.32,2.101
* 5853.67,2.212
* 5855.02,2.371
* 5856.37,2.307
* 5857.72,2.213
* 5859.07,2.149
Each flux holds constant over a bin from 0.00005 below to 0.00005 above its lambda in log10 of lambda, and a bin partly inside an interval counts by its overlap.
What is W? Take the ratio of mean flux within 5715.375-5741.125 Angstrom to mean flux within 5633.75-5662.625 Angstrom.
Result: 1.09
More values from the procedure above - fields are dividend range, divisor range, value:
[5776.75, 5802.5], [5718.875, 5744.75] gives 0.96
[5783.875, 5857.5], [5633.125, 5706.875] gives 1.11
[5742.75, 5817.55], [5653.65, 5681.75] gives 1.10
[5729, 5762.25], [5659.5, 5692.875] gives 1.18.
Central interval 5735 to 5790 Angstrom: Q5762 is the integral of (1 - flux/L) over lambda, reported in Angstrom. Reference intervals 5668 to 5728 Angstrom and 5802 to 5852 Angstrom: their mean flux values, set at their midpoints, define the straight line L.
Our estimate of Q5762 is -1.5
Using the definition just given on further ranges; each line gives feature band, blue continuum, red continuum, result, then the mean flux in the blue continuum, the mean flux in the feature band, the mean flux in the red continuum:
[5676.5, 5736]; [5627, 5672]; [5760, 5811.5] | 0.5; 2.19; 2.28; 2.45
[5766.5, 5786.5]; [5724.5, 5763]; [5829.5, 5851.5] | 1.5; 2.52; 2.28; 2.38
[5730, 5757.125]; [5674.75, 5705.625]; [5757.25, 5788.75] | -1.6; 2.25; 2.5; 2.42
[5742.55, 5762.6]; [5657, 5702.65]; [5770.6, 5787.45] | -2.3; 2.23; 2.58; 2.34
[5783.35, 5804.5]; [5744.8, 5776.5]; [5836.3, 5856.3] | 0.1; 2.46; 2.42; 2.37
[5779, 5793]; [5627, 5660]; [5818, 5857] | -0.4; 2.18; 2.43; 2.42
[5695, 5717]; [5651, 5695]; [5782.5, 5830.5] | -0.8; 2.18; 2.36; 2.55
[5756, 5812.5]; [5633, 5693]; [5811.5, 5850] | -2.2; 2.18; 2.49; 2.47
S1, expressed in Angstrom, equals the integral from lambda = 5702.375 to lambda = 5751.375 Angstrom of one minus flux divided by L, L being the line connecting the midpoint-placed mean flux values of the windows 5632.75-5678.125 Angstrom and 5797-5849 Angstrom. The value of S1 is -0.9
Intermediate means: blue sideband 2.21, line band 2.4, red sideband 2.56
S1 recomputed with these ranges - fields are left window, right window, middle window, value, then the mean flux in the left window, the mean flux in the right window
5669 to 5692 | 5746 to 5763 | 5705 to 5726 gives 0.66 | 2.14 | 2.55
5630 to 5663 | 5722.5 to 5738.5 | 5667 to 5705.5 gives 0.45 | 2.18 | 2.39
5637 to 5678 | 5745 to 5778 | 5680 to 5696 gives 0.79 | 2.21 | 2.44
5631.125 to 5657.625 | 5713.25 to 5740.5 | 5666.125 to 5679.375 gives -0.14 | 2.19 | 2.36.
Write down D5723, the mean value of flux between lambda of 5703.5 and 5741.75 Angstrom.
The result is 2.36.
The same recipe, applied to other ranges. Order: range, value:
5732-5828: 2.5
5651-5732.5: 2.25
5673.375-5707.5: 2.24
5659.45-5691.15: 2.15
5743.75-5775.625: 2.48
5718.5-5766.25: 2.48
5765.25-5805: 2.35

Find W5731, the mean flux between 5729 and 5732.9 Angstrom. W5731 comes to 2.33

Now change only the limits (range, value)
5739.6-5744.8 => 2.68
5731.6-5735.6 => 2.32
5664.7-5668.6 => 2.43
